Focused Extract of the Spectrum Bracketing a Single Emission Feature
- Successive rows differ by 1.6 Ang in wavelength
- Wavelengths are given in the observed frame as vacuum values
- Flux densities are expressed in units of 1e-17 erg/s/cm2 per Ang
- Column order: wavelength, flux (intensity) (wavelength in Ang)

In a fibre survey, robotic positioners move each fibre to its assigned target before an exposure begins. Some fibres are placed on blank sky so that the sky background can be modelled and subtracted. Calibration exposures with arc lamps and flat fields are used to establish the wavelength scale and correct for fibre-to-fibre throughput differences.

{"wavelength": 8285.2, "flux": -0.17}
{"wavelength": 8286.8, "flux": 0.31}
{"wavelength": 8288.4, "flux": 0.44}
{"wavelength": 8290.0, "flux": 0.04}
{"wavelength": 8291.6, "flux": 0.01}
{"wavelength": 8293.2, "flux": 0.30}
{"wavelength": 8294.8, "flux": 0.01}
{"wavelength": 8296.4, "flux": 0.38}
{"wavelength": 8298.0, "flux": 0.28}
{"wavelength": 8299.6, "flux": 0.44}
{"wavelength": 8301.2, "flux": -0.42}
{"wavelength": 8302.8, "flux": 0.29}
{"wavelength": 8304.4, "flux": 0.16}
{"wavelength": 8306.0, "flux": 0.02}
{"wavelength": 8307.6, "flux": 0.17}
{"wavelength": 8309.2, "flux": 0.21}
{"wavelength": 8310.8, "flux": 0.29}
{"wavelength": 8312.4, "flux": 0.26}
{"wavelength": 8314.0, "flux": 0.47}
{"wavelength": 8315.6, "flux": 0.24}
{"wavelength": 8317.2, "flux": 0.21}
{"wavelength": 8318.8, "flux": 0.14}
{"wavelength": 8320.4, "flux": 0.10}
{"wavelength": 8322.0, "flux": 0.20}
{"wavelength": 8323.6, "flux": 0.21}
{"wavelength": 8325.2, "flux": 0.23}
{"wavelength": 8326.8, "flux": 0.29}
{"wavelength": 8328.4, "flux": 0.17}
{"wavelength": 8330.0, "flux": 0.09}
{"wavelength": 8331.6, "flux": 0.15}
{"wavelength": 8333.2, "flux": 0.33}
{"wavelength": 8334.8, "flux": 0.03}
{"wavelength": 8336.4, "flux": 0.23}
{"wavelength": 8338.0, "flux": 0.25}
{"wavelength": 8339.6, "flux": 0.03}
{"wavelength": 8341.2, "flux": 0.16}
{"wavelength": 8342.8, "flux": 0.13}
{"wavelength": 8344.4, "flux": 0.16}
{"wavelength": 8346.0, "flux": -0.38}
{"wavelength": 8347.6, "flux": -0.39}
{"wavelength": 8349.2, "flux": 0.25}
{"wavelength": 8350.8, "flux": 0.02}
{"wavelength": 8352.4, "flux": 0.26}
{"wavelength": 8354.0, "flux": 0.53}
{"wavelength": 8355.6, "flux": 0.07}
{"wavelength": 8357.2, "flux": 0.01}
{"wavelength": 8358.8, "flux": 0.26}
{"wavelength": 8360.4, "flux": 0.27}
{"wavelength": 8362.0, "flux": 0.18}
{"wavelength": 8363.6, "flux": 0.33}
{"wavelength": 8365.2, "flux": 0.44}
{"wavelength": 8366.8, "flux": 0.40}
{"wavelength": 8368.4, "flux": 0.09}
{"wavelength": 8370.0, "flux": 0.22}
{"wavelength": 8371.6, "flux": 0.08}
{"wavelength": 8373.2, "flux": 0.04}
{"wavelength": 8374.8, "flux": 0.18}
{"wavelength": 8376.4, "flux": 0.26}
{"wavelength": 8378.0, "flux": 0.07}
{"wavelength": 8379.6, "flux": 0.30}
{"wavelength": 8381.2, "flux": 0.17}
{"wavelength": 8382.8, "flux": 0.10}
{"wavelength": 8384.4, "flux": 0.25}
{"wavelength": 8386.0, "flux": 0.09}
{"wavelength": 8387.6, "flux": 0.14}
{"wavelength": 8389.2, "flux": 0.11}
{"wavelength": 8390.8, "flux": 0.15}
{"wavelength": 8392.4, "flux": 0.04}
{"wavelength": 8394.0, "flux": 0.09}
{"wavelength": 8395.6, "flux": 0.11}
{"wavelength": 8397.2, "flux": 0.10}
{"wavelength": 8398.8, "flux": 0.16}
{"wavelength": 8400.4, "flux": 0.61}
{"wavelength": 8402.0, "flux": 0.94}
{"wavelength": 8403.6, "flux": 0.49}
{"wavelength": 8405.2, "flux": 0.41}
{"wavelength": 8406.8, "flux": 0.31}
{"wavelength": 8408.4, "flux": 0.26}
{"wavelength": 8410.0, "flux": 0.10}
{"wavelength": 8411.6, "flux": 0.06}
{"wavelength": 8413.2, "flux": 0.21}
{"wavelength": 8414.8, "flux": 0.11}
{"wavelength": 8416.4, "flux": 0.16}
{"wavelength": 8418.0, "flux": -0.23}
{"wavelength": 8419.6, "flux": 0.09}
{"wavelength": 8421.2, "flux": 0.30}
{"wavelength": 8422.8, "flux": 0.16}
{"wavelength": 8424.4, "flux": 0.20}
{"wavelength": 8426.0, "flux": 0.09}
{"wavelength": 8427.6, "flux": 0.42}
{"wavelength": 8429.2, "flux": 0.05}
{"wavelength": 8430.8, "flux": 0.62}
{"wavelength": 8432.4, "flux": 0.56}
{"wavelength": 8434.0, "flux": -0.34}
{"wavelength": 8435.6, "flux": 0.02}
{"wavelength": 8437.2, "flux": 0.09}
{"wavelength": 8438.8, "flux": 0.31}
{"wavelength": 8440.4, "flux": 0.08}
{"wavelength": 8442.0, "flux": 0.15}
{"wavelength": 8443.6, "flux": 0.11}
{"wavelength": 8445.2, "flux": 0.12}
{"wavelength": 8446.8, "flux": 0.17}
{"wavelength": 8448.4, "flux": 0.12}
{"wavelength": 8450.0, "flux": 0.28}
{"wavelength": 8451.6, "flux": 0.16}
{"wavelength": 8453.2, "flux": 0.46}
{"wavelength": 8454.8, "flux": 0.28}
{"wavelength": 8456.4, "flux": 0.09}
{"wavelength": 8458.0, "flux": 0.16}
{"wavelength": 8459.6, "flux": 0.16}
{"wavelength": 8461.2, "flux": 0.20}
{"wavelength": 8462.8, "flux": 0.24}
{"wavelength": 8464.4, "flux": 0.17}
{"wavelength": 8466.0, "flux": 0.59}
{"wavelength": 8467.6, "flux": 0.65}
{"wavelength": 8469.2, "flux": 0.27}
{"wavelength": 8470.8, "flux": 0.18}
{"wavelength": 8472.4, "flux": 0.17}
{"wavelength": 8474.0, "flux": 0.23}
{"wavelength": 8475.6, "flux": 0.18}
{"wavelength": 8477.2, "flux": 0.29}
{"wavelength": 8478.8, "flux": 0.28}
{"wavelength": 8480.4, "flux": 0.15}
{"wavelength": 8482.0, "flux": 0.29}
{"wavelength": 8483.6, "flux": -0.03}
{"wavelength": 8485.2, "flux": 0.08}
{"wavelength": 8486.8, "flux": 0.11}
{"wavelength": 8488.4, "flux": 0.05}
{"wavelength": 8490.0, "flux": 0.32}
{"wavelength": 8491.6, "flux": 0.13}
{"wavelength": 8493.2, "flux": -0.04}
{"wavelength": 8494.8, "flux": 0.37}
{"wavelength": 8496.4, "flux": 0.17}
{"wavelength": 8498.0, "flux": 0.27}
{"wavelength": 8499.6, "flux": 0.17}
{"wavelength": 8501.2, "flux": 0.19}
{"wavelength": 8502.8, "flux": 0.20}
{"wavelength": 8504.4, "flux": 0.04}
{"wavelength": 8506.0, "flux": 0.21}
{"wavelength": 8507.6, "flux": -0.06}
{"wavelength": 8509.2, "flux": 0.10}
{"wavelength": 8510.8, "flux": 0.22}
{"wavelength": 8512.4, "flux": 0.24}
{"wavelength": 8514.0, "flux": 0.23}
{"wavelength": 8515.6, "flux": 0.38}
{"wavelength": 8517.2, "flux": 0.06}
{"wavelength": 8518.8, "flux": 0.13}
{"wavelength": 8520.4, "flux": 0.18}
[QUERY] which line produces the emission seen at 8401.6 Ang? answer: Hgamma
